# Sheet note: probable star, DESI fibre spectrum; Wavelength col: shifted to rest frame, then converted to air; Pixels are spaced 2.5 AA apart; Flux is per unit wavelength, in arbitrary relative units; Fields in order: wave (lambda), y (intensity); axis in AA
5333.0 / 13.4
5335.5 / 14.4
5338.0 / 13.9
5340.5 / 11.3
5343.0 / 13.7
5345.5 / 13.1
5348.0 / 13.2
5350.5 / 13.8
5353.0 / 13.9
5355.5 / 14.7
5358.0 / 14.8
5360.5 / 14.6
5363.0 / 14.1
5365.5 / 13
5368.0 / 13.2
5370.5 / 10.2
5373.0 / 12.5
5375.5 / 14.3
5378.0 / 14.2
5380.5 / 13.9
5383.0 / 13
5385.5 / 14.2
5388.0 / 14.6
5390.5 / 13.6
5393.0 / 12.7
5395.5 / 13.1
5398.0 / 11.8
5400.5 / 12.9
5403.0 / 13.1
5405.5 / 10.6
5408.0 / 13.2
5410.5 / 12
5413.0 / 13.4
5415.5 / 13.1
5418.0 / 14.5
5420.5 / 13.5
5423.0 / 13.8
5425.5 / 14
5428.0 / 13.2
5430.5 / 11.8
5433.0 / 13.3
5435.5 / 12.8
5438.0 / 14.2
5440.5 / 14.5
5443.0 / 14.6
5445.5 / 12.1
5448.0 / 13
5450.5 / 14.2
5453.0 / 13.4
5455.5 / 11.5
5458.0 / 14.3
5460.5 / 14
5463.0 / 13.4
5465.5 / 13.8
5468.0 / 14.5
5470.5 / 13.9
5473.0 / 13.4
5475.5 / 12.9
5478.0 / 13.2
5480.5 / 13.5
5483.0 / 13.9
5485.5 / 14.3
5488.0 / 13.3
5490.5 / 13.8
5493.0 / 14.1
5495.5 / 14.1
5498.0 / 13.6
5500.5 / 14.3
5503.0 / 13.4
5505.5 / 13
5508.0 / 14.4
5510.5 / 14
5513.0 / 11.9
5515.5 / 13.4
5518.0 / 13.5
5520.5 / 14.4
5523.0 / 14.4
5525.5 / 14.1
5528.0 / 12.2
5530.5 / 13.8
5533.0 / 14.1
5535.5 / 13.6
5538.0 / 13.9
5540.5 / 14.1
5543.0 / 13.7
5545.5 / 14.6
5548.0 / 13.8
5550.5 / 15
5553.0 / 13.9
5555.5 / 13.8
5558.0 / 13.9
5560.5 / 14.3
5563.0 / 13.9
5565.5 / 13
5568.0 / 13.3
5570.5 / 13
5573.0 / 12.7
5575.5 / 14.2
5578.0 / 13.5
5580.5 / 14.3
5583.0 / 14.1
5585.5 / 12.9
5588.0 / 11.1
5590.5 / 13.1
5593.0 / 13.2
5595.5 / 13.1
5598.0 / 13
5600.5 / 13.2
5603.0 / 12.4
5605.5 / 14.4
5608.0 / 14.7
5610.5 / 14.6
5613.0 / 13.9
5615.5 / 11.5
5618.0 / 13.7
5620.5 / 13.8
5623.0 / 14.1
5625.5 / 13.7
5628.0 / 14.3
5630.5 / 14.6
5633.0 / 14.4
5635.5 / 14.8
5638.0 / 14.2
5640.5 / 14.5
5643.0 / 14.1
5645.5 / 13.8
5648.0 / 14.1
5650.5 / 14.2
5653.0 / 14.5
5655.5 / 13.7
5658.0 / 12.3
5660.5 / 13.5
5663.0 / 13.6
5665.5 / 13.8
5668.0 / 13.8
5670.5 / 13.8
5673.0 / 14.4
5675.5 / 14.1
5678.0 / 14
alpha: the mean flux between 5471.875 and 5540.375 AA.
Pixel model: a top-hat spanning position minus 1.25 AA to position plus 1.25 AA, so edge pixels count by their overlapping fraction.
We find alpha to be 13.7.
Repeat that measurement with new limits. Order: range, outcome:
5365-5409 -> 13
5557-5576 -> 13.5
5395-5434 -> 13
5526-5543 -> 13.6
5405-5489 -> 13.4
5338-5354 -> 13.2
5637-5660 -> 13.9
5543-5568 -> 14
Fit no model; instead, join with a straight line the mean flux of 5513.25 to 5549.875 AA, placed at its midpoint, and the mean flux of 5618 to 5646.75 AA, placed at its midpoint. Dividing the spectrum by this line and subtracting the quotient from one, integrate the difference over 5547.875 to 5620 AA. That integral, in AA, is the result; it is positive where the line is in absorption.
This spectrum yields 2.6 AA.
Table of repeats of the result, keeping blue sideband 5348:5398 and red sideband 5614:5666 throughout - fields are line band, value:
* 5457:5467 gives -0.17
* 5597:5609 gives 0.26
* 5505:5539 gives 0.23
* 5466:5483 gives 0.08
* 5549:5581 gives 0.08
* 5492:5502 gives -0.23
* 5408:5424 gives 0.28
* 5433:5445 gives -0.18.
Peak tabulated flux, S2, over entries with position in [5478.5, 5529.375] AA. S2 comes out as 14.4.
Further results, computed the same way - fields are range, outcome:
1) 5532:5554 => 15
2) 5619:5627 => 14.1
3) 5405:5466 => 14.6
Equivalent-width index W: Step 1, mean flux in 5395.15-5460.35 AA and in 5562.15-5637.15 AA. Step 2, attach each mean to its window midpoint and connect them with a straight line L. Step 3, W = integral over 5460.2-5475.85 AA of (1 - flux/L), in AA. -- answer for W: -0.6 AA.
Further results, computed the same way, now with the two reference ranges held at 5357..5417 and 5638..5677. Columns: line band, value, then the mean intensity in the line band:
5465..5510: -1.04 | 13.7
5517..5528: -0.30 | 13.9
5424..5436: 0.21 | 13.1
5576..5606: 1.15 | 13.2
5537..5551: -0.57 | 14.1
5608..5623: 0.14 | 13.7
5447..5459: 0.07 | 13.3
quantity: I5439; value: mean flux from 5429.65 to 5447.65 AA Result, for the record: 13.3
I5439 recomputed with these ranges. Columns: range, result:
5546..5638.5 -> 13.7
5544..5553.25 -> 14.4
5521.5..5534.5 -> 13.7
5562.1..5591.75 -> 13.3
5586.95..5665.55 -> 13.7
